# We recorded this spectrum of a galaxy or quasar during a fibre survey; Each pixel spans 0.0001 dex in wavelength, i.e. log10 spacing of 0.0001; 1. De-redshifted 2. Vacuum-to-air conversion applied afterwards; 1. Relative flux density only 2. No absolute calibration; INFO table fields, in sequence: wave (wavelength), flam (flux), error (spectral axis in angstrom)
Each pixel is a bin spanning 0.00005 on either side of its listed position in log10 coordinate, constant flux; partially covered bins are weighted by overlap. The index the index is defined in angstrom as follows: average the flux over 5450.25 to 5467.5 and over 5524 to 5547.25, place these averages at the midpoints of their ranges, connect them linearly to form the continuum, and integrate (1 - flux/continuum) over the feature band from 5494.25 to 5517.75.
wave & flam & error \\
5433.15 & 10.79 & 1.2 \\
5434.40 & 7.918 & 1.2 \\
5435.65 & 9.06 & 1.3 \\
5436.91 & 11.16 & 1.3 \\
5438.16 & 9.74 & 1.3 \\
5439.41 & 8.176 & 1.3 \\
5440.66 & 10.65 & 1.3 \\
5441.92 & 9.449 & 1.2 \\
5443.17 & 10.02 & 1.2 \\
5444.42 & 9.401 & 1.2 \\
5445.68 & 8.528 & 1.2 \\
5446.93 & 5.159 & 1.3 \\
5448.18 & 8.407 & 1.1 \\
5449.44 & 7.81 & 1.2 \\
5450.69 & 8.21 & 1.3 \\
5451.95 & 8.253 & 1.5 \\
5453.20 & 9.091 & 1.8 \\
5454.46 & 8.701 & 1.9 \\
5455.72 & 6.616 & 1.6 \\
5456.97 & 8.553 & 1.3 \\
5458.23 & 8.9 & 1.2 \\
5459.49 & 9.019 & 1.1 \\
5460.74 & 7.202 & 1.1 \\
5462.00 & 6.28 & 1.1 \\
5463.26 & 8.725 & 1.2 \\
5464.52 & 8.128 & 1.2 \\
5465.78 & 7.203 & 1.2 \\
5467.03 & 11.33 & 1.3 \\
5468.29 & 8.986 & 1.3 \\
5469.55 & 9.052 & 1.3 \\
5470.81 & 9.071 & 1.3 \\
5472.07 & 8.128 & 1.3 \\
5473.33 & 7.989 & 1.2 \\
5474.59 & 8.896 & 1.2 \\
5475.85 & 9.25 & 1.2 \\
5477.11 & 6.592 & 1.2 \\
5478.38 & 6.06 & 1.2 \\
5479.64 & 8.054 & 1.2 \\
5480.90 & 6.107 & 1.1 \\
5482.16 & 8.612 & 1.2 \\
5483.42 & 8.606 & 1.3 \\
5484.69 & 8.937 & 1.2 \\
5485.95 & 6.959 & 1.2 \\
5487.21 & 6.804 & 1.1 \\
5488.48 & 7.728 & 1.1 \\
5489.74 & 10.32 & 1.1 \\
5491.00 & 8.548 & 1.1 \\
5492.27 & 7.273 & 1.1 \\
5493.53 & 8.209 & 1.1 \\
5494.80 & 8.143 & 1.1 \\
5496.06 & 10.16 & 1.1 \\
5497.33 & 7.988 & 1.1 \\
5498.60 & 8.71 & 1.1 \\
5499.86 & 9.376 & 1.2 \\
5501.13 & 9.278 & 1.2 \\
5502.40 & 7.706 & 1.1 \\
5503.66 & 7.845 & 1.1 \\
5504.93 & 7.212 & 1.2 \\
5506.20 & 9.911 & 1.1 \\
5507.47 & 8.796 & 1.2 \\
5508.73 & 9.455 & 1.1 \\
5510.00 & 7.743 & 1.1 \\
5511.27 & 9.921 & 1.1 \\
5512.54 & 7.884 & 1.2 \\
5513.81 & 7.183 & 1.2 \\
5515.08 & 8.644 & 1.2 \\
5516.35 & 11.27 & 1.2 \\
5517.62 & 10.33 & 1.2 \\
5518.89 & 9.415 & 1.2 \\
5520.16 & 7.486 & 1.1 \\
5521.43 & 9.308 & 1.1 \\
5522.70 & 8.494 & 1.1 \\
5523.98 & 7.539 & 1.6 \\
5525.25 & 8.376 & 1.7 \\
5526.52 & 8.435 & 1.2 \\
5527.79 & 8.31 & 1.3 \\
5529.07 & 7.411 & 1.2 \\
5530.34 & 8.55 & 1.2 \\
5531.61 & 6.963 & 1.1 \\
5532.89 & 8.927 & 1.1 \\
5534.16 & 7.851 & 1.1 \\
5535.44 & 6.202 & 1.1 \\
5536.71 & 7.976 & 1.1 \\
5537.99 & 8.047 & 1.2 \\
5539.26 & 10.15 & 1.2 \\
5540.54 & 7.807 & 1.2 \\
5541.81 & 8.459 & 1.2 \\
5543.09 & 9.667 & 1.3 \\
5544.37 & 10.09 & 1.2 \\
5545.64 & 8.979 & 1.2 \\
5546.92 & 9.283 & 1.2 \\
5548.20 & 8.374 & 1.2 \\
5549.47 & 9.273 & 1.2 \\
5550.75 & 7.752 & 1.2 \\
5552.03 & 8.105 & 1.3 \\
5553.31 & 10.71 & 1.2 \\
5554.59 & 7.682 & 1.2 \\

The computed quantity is -1.3 angstrom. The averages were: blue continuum 8.27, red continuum 8.38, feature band 8.79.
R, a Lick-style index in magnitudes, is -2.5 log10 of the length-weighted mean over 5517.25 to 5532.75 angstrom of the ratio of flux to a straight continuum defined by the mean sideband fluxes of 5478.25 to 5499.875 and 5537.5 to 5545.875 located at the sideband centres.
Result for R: 0.05 mag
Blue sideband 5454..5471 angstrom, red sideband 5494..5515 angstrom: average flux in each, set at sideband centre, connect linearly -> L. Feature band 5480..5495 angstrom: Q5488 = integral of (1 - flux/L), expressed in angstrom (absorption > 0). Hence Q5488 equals 0.86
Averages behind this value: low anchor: 8.39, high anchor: 8.58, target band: 8.02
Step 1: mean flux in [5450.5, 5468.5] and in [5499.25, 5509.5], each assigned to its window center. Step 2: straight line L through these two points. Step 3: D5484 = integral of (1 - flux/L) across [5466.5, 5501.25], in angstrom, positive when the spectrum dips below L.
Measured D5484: 0.59 angstrom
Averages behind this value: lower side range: 8.33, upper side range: 8.68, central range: 8.38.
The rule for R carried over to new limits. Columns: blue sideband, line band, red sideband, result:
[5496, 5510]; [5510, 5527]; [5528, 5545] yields -0.03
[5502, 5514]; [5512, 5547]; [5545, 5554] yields 0.02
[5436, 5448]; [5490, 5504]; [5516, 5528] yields 0.05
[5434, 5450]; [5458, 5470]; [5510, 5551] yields 0.04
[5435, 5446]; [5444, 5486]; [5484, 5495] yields 0.09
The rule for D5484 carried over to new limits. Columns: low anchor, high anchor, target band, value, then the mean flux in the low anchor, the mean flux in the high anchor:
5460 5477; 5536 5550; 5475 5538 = 2.7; 8.43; 8.91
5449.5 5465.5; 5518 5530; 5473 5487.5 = 0.8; 8.11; 8.36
